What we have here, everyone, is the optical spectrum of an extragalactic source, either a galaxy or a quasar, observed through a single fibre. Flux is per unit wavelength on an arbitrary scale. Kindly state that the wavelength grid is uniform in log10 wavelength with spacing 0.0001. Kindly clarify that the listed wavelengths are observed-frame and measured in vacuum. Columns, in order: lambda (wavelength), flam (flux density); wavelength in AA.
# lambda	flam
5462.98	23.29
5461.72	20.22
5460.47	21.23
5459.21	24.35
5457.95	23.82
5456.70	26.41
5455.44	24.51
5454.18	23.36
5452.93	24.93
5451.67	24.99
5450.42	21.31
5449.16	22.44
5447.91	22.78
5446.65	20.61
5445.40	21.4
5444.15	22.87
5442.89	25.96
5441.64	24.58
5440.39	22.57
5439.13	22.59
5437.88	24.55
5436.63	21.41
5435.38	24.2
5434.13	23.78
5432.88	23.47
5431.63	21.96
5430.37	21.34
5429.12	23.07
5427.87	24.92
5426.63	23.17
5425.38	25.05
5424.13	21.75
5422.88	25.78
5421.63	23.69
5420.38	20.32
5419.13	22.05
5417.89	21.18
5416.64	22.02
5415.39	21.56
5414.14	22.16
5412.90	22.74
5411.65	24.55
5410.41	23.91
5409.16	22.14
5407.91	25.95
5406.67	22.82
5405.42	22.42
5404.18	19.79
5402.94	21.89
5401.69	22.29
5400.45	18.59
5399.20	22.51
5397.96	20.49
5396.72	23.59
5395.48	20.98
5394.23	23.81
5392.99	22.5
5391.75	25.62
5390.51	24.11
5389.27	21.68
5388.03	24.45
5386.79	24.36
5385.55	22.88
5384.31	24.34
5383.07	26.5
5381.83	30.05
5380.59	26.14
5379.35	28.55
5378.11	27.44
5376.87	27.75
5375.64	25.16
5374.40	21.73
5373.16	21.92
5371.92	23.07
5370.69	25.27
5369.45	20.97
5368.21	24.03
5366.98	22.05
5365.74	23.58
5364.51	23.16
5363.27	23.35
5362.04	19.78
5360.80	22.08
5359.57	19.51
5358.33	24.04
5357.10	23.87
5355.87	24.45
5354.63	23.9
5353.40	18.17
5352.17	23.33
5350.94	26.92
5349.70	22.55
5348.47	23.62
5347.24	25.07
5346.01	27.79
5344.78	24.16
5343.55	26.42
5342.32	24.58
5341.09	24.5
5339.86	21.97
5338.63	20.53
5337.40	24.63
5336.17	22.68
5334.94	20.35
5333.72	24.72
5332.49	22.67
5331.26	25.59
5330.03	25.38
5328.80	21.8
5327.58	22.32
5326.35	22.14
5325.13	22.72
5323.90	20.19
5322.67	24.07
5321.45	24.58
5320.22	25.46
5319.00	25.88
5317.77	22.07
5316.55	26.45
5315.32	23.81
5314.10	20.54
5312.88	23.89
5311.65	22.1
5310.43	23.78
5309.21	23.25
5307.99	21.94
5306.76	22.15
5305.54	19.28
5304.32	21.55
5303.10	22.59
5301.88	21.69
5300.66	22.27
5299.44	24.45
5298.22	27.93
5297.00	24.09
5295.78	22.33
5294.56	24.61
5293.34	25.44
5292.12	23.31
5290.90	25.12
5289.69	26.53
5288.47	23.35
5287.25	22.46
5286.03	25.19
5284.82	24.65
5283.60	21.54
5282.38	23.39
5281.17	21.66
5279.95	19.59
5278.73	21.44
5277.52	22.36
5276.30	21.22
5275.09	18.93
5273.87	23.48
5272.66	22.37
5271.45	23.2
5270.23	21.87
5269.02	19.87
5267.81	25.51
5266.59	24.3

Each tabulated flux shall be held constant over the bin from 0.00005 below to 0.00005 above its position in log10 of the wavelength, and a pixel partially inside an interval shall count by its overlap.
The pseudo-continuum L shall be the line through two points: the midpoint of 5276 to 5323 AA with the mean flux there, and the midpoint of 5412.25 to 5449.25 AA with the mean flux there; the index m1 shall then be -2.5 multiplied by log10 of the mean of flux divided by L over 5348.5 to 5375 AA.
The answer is 0.02 mag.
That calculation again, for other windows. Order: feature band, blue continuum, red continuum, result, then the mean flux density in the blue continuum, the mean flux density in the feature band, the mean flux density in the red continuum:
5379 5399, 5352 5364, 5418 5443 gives -0.08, 22.2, 24.3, 23.2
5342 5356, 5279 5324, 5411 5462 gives -0.04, 23.3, 24.2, 23.1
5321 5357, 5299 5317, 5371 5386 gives 0.02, 22.6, 23.5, 25.5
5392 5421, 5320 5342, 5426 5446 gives 0.05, 23.1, 22.2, 23.2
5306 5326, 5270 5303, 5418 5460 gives 0.00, 23.1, 23.3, 23.3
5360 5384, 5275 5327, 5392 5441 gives -0.07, 23.1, 24.3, 22.7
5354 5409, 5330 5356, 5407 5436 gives 0.00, 23.8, 23.5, 23.1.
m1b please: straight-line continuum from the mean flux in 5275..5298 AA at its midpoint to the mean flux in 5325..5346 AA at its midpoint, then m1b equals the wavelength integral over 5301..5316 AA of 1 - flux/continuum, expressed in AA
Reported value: 0.7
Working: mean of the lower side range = 23.2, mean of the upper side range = 23.5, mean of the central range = 22.2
